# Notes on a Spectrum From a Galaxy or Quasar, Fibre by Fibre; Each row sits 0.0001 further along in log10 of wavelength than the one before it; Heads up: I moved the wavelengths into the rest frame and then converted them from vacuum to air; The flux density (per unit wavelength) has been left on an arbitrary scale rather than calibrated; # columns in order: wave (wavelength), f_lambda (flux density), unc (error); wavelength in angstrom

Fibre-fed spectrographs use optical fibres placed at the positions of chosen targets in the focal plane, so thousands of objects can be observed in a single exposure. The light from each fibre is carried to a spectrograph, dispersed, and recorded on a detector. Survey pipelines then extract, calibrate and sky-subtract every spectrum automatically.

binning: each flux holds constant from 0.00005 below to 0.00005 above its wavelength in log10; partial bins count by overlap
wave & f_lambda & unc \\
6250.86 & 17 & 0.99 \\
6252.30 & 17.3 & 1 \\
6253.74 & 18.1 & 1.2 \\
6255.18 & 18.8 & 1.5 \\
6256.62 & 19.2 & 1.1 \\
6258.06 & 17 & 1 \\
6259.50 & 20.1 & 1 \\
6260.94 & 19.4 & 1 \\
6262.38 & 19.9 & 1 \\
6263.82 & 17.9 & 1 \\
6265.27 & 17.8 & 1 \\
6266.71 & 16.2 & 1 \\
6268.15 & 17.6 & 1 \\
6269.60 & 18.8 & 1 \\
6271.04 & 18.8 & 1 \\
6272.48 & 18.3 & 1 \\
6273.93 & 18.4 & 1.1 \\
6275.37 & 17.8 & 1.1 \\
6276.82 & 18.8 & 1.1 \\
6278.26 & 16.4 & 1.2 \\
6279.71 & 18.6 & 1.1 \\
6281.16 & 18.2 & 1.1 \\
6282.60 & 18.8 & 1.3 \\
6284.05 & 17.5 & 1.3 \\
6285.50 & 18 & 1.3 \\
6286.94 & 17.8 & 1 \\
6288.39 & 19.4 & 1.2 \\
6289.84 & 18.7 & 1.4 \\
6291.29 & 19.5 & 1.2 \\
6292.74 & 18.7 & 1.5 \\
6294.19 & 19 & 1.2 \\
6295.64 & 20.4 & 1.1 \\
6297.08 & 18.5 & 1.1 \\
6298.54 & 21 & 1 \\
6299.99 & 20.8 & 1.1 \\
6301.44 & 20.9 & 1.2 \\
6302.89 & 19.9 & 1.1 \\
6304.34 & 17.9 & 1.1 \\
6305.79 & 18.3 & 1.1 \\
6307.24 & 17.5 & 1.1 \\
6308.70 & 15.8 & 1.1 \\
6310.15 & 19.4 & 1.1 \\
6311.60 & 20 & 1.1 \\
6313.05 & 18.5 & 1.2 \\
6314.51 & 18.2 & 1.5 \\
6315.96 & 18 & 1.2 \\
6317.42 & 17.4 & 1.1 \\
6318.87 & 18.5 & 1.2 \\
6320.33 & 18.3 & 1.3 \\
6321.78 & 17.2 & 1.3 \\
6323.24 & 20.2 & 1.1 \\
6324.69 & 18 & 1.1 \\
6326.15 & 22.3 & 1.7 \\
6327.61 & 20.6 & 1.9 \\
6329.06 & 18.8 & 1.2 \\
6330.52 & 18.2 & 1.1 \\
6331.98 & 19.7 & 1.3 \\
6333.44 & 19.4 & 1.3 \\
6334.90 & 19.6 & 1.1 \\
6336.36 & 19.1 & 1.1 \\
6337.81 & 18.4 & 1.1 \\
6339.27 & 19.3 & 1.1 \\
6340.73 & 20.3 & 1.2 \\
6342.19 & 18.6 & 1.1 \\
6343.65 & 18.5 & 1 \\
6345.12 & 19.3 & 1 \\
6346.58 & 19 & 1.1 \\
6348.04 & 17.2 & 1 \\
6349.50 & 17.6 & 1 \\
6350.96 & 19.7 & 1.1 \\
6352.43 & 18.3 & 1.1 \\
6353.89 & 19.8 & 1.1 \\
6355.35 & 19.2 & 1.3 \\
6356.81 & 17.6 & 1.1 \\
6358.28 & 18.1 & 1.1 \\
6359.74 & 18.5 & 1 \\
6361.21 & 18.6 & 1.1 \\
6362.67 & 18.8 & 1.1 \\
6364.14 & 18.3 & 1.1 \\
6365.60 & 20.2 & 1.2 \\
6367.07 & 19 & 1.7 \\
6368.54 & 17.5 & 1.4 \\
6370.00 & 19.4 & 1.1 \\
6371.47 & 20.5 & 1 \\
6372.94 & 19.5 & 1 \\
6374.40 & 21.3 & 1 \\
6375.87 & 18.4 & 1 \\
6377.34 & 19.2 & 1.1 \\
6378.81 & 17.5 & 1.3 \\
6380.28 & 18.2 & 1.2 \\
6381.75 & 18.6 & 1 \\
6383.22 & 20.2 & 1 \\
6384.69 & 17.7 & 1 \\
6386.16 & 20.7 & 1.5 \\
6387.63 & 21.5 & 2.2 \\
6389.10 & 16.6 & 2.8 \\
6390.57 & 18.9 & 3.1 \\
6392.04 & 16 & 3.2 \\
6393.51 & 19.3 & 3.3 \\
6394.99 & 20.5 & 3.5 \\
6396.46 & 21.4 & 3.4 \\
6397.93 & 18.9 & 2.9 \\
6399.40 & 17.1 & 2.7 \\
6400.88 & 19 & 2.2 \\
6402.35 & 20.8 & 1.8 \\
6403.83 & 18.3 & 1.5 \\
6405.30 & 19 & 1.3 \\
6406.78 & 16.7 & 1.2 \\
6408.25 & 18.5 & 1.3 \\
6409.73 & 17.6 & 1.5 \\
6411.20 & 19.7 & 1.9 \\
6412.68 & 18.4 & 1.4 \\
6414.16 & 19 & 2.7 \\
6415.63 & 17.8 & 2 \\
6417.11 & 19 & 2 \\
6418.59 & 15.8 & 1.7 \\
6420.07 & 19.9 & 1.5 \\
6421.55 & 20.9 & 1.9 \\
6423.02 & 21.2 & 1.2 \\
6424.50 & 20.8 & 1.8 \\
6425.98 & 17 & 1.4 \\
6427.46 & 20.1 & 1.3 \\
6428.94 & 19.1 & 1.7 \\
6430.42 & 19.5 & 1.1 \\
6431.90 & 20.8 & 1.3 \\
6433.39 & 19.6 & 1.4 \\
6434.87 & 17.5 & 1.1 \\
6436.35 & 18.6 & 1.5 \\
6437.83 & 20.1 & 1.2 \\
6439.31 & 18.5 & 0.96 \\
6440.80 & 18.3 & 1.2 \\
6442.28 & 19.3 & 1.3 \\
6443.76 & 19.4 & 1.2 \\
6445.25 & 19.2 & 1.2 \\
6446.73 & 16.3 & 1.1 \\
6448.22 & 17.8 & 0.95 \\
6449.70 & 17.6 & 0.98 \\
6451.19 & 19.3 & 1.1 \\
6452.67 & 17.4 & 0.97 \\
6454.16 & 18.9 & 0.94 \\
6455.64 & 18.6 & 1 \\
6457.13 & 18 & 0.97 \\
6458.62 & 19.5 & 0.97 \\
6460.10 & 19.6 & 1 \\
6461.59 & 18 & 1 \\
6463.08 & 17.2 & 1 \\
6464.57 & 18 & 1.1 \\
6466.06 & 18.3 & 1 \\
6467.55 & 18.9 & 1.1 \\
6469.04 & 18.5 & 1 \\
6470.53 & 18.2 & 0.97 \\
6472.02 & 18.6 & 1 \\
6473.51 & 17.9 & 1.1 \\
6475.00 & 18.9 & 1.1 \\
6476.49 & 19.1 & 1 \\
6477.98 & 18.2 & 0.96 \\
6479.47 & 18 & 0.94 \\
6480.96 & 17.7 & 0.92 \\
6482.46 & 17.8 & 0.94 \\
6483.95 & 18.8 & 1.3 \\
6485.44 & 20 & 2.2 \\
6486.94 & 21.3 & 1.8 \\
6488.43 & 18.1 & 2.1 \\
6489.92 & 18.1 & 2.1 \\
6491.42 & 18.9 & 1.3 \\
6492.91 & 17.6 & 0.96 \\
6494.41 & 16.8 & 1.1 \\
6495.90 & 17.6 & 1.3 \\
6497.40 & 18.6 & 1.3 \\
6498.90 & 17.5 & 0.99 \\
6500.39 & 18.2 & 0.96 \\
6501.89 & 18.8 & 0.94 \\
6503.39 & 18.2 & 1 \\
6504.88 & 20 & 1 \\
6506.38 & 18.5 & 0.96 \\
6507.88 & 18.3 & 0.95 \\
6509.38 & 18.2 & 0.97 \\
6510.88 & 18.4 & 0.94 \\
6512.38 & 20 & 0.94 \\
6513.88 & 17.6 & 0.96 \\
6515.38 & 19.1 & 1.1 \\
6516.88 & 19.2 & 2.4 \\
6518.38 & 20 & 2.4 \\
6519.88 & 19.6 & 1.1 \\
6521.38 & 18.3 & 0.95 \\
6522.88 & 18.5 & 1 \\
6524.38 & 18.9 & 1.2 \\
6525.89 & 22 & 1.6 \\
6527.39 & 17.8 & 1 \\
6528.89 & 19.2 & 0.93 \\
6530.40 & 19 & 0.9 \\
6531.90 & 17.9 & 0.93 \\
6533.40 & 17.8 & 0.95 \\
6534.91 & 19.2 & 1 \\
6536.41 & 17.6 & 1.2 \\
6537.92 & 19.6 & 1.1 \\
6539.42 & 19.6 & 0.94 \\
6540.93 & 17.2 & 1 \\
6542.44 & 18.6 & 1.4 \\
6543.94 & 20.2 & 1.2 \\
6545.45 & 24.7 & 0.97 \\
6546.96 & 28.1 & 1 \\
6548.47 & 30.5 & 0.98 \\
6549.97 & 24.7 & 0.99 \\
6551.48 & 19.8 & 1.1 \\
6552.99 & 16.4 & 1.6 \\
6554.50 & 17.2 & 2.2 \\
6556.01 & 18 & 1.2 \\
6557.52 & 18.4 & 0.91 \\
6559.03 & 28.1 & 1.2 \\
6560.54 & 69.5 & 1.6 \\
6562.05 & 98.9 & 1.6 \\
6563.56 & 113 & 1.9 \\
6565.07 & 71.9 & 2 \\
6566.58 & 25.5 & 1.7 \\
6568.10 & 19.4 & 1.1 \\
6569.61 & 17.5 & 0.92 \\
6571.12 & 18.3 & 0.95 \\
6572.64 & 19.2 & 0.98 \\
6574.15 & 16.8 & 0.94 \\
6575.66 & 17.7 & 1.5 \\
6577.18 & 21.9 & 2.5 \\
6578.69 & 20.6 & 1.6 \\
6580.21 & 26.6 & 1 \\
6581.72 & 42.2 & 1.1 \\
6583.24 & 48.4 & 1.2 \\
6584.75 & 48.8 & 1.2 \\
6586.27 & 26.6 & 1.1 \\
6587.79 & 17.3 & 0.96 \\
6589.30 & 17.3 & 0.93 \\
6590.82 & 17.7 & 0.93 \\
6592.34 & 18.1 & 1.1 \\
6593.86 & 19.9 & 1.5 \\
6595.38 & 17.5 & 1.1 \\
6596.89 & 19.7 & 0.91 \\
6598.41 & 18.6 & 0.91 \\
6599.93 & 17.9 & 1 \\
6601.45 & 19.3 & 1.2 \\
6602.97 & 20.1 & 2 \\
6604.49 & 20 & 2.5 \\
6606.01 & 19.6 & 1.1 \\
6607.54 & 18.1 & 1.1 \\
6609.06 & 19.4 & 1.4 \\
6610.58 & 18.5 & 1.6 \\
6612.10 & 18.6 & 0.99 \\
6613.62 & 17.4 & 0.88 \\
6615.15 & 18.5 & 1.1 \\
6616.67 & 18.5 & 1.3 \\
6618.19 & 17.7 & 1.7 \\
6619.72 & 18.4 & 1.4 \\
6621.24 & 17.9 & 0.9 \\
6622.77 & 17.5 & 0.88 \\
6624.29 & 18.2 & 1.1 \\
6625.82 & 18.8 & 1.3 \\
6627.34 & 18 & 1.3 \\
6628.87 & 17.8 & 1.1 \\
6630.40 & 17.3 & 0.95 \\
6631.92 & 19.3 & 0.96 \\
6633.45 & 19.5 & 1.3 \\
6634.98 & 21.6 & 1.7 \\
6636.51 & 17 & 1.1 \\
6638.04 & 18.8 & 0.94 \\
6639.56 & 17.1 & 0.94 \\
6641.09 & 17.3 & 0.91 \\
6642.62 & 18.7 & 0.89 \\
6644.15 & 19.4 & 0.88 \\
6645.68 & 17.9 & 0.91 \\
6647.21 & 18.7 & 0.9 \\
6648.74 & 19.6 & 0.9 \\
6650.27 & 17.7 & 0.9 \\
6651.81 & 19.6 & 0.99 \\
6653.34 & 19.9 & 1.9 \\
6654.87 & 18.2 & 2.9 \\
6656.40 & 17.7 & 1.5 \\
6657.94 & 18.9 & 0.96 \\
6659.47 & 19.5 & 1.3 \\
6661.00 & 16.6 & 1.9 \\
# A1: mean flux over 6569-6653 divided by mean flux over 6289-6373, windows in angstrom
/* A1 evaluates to 1.07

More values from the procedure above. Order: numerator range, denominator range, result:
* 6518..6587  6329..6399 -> 1.48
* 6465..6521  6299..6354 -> 0.98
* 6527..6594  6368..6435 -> 1.48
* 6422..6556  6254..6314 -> 1.02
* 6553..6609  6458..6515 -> 1.58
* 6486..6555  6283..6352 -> 1.03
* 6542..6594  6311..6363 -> 1.64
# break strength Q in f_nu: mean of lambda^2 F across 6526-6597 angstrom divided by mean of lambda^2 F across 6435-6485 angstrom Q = 1.5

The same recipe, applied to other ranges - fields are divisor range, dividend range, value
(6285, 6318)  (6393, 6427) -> 1.04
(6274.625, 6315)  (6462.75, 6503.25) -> 1.04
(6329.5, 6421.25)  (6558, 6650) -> 1.42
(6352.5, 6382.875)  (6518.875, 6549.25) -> 1.13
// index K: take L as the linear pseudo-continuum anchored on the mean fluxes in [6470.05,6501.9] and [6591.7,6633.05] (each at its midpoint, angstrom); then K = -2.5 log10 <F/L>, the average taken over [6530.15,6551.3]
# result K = -0.14 mag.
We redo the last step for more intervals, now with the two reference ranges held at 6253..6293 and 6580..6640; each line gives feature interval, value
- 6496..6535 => 0.08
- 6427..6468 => 0.06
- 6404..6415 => 0.06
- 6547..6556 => -0.07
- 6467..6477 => 0.07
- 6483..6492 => 0.05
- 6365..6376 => -0.02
